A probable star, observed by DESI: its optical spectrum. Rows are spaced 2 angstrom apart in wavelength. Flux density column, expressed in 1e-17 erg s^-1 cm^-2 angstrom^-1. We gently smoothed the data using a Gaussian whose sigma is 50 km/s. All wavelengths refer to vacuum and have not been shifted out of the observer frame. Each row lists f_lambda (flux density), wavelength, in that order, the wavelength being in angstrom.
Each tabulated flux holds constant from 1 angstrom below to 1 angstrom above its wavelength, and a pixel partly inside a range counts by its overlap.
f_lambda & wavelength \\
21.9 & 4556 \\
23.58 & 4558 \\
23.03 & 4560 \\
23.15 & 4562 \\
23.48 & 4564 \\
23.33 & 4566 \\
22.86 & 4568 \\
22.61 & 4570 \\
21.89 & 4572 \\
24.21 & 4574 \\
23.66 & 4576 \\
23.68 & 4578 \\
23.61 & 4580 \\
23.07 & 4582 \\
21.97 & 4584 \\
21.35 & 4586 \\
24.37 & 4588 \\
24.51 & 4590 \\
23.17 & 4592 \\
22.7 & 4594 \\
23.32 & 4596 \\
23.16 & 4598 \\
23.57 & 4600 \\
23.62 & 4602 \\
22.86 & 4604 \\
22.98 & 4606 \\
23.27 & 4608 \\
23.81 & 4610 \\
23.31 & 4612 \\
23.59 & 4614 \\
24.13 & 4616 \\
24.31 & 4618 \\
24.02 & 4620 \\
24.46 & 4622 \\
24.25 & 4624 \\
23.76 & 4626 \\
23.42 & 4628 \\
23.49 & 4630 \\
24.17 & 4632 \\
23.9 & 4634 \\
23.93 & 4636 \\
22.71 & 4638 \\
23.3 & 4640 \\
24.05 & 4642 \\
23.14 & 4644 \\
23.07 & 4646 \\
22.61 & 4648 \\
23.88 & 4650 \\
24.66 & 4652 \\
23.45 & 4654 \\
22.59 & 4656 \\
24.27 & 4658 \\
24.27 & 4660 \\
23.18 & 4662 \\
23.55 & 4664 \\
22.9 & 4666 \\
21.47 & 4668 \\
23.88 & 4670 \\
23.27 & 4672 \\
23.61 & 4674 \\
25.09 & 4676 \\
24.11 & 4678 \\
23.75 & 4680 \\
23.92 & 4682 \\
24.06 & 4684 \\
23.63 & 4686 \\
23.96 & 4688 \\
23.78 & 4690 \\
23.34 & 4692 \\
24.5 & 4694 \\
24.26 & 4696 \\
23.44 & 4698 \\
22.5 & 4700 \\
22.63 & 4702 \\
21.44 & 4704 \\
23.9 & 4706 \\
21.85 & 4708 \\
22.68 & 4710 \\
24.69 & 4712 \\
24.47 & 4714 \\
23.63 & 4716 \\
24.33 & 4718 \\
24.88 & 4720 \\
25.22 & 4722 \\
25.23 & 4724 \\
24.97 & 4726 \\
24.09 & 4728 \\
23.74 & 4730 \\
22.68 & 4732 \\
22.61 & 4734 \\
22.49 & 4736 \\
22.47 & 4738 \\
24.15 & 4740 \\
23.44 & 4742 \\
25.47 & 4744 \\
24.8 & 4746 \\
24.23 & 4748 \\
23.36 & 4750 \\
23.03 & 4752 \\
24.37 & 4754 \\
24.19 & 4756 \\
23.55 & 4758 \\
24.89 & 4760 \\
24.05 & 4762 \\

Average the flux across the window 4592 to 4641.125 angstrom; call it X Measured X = 23.6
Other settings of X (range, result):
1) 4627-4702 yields 23.6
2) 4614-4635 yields 24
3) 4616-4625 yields 24.2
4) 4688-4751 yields 23.7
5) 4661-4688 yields 23.6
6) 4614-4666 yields 23.7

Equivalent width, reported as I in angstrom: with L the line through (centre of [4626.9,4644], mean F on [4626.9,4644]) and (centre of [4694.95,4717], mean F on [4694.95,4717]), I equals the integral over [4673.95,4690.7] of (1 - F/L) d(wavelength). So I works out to -0.5 angstrom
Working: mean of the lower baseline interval 23.6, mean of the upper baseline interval 23.2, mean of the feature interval 24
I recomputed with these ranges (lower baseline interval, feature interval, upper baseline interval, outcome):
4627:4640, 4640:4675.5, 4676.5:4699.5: 0.43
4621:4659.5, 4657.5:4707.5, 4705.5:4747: 0.51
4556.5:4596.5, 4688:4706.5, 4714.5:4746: 0.38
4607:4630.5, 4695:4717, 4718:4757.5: 0.65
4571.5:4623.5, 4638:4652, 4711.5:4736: 0.18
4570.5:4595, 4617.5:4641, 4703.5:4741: -0.46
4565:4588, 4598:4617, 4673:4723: -0.21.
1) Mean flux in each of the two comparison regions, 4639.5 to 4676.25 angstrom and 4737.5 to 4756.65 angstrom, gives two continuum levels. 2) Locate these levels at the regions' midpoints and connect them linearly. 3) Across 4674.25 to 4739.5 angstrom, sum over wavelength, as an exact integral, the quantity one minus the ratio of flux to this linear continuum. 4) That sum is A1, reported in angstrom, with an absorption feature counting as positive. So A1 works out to 0.1 angstrom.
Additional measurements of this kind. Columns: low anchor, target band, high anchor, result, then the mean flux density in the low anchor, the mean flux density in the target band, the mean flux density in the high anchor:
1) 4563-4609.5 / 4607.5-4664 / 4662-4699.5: -0.6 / 23.2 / 23.7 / 23.7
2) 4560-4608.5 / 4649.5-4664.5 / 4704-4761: -0.1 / 23.2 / 23.7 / 23.9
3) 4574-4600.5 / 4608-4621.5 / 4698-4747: -0.3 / 23.3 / 23.8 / 23.7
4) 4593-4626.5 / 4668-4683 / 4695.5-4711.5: -0.5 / 23.6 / 23.8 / 22.9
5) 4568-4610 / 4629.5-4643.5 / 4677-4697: -0.1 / 23.2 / 23.6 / 23.9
